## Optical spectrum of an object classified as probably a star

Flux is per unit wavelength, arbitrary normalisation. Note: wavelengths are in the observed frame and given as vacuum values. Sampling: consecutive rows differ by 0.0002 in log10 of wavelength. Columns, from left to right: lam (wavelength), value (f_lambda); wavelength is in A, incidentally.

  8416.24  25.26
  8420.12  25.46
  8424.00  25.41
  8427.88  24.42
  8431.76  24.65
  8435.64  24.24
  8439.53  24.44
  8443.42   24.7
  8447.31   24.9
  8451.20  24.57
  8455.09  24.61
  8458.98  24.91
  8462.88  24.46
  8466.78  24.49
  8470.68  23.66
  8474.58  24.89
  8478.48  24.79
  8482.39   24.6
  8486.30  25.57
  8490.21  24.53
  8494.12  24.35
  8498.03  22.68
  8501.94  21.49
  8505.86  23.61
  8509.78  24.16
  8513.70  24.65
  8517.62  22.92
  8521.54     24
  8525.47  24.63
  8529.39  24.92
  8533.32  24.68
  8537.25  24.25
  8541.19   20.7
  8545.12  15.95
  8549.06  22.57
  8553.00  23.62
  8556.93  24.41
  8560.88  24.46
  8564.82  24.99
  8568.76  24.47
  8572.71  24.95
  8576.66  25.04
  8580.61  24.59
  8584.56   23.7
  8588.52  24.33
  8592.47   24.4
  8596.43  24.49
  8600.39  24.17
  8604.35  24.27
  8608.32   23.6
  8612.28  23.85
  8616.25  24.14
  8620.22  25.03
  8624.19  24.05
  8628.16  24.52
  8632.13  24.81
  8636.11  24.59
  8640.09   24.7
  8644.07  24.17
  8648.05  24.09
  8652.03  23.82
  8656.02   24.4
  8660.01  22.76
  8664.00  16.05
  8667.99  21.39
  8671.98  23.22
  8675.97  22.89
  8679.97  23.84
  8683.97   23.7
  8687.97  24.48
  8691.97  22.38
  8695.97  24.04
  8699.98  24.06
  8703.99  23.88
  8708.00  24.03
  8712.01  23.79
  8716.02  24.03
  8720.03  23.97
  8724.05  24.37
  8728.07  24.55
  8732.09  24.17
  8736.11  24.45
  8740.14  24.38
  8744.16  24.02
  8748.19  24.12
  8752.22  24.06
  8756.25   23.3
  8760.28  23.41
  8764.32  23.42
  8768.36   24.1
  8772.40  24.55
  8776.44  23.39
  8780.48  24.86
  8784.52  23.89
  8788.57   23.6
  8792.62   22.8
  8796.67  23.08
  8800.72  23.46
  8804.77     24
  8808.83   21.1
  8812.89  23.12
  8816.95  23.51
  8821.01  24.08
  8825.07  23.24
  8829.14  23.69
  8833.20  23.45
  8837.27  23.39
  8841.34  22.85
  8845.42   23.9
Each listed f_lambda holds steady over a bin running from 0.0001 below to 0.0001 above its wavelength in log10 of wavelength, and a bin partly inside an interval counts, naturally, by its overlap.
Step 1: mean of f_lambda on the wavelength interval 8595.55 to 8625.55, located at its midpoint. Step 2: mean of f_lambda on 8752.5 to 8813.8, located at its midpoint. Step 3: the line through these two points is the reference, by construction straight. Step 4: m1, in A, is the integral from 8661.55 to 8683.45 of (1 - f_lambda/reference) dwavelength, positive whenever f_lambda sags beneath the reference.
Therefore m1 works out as 2.1 A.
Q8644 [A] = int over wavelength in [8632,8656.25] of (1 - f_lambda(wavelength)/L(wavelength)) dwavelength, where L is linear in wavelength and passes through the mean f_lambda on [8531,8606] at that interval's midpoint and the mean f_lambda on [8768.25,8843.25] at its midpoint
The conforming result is -0.73 A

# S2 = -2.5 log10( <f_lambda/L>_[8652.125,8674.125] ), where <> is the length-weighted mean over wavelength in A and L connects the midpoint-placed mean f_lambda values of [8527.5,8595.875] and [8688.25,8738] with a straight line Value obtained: 0.10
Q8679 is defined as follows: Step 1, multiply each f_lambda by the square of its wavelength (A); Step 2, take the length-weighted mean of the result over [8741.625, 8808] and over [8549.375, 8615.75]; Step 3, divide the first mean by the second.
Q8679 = 1.0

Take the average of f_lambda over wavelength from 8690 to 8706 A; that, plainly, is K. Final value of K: 23.6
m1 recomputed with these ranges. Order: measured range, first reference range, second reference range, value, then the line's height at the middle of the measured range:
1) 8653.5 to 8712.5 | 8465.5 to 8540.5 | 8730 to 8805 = 2.3 A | 23.9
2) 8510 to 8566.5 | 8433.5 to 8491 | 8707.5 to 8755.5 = 2.6 A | 24.5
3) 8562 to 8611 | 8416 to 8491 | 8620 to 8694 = -1.2 A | 23.8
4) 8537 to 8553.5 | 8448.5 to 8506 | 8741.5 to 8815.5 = 2.2 A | 24.1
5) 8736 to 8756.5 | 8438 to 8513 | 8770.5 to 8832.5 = -0.4 A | 23.6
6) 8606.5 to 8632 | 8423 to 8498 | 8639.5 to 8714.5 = -0.7 A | 23.6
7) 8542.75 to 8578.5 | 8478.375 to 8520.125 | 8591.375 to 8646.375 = 1.2 A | 24.1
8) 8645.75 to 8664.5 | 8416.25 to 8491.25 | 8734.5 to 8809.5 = 1.0 A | 24.1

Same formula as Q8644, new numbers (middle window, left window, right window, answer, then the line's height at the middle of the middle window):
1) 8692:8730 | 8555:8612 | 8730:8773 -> 0.14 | 24.1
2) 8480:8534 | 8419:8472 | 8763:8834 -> 0.87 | 24.4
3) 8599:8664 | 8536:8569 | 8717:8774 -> -1.90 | 23.3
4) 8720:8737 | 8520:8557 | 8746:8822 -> -0.67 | 23.4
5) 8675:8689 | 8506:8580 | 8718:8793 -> 0.08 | 23.9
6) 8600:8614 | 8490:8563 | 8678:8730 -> -0.23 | 23.6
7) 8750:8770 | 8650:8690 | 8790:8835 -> -0.55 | 23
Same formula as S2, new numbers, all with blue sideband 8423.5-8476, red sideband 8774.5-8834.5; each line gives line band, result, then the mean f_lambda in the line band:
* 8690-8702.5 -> 0.01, 23.5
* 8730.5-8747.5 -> -0.03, 24.2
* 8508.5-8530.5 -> 0.01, 24.2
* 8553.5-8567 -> -0.01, 24.5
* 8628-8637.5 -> -0.03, 24.7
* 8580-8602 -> -0.01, 24.3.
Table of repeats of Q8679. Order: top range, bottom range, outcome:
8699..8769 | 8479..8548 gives 1.08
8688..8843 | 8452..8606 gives 1.05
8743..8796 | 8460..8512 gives 1.05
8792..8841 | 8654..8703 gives 1.05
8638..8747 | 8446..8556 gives 1.04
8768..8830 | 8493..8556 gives 1.09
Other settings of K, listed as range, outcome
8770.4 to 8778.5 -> 24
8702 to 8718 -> 23.9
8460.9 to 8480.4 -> 24.5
